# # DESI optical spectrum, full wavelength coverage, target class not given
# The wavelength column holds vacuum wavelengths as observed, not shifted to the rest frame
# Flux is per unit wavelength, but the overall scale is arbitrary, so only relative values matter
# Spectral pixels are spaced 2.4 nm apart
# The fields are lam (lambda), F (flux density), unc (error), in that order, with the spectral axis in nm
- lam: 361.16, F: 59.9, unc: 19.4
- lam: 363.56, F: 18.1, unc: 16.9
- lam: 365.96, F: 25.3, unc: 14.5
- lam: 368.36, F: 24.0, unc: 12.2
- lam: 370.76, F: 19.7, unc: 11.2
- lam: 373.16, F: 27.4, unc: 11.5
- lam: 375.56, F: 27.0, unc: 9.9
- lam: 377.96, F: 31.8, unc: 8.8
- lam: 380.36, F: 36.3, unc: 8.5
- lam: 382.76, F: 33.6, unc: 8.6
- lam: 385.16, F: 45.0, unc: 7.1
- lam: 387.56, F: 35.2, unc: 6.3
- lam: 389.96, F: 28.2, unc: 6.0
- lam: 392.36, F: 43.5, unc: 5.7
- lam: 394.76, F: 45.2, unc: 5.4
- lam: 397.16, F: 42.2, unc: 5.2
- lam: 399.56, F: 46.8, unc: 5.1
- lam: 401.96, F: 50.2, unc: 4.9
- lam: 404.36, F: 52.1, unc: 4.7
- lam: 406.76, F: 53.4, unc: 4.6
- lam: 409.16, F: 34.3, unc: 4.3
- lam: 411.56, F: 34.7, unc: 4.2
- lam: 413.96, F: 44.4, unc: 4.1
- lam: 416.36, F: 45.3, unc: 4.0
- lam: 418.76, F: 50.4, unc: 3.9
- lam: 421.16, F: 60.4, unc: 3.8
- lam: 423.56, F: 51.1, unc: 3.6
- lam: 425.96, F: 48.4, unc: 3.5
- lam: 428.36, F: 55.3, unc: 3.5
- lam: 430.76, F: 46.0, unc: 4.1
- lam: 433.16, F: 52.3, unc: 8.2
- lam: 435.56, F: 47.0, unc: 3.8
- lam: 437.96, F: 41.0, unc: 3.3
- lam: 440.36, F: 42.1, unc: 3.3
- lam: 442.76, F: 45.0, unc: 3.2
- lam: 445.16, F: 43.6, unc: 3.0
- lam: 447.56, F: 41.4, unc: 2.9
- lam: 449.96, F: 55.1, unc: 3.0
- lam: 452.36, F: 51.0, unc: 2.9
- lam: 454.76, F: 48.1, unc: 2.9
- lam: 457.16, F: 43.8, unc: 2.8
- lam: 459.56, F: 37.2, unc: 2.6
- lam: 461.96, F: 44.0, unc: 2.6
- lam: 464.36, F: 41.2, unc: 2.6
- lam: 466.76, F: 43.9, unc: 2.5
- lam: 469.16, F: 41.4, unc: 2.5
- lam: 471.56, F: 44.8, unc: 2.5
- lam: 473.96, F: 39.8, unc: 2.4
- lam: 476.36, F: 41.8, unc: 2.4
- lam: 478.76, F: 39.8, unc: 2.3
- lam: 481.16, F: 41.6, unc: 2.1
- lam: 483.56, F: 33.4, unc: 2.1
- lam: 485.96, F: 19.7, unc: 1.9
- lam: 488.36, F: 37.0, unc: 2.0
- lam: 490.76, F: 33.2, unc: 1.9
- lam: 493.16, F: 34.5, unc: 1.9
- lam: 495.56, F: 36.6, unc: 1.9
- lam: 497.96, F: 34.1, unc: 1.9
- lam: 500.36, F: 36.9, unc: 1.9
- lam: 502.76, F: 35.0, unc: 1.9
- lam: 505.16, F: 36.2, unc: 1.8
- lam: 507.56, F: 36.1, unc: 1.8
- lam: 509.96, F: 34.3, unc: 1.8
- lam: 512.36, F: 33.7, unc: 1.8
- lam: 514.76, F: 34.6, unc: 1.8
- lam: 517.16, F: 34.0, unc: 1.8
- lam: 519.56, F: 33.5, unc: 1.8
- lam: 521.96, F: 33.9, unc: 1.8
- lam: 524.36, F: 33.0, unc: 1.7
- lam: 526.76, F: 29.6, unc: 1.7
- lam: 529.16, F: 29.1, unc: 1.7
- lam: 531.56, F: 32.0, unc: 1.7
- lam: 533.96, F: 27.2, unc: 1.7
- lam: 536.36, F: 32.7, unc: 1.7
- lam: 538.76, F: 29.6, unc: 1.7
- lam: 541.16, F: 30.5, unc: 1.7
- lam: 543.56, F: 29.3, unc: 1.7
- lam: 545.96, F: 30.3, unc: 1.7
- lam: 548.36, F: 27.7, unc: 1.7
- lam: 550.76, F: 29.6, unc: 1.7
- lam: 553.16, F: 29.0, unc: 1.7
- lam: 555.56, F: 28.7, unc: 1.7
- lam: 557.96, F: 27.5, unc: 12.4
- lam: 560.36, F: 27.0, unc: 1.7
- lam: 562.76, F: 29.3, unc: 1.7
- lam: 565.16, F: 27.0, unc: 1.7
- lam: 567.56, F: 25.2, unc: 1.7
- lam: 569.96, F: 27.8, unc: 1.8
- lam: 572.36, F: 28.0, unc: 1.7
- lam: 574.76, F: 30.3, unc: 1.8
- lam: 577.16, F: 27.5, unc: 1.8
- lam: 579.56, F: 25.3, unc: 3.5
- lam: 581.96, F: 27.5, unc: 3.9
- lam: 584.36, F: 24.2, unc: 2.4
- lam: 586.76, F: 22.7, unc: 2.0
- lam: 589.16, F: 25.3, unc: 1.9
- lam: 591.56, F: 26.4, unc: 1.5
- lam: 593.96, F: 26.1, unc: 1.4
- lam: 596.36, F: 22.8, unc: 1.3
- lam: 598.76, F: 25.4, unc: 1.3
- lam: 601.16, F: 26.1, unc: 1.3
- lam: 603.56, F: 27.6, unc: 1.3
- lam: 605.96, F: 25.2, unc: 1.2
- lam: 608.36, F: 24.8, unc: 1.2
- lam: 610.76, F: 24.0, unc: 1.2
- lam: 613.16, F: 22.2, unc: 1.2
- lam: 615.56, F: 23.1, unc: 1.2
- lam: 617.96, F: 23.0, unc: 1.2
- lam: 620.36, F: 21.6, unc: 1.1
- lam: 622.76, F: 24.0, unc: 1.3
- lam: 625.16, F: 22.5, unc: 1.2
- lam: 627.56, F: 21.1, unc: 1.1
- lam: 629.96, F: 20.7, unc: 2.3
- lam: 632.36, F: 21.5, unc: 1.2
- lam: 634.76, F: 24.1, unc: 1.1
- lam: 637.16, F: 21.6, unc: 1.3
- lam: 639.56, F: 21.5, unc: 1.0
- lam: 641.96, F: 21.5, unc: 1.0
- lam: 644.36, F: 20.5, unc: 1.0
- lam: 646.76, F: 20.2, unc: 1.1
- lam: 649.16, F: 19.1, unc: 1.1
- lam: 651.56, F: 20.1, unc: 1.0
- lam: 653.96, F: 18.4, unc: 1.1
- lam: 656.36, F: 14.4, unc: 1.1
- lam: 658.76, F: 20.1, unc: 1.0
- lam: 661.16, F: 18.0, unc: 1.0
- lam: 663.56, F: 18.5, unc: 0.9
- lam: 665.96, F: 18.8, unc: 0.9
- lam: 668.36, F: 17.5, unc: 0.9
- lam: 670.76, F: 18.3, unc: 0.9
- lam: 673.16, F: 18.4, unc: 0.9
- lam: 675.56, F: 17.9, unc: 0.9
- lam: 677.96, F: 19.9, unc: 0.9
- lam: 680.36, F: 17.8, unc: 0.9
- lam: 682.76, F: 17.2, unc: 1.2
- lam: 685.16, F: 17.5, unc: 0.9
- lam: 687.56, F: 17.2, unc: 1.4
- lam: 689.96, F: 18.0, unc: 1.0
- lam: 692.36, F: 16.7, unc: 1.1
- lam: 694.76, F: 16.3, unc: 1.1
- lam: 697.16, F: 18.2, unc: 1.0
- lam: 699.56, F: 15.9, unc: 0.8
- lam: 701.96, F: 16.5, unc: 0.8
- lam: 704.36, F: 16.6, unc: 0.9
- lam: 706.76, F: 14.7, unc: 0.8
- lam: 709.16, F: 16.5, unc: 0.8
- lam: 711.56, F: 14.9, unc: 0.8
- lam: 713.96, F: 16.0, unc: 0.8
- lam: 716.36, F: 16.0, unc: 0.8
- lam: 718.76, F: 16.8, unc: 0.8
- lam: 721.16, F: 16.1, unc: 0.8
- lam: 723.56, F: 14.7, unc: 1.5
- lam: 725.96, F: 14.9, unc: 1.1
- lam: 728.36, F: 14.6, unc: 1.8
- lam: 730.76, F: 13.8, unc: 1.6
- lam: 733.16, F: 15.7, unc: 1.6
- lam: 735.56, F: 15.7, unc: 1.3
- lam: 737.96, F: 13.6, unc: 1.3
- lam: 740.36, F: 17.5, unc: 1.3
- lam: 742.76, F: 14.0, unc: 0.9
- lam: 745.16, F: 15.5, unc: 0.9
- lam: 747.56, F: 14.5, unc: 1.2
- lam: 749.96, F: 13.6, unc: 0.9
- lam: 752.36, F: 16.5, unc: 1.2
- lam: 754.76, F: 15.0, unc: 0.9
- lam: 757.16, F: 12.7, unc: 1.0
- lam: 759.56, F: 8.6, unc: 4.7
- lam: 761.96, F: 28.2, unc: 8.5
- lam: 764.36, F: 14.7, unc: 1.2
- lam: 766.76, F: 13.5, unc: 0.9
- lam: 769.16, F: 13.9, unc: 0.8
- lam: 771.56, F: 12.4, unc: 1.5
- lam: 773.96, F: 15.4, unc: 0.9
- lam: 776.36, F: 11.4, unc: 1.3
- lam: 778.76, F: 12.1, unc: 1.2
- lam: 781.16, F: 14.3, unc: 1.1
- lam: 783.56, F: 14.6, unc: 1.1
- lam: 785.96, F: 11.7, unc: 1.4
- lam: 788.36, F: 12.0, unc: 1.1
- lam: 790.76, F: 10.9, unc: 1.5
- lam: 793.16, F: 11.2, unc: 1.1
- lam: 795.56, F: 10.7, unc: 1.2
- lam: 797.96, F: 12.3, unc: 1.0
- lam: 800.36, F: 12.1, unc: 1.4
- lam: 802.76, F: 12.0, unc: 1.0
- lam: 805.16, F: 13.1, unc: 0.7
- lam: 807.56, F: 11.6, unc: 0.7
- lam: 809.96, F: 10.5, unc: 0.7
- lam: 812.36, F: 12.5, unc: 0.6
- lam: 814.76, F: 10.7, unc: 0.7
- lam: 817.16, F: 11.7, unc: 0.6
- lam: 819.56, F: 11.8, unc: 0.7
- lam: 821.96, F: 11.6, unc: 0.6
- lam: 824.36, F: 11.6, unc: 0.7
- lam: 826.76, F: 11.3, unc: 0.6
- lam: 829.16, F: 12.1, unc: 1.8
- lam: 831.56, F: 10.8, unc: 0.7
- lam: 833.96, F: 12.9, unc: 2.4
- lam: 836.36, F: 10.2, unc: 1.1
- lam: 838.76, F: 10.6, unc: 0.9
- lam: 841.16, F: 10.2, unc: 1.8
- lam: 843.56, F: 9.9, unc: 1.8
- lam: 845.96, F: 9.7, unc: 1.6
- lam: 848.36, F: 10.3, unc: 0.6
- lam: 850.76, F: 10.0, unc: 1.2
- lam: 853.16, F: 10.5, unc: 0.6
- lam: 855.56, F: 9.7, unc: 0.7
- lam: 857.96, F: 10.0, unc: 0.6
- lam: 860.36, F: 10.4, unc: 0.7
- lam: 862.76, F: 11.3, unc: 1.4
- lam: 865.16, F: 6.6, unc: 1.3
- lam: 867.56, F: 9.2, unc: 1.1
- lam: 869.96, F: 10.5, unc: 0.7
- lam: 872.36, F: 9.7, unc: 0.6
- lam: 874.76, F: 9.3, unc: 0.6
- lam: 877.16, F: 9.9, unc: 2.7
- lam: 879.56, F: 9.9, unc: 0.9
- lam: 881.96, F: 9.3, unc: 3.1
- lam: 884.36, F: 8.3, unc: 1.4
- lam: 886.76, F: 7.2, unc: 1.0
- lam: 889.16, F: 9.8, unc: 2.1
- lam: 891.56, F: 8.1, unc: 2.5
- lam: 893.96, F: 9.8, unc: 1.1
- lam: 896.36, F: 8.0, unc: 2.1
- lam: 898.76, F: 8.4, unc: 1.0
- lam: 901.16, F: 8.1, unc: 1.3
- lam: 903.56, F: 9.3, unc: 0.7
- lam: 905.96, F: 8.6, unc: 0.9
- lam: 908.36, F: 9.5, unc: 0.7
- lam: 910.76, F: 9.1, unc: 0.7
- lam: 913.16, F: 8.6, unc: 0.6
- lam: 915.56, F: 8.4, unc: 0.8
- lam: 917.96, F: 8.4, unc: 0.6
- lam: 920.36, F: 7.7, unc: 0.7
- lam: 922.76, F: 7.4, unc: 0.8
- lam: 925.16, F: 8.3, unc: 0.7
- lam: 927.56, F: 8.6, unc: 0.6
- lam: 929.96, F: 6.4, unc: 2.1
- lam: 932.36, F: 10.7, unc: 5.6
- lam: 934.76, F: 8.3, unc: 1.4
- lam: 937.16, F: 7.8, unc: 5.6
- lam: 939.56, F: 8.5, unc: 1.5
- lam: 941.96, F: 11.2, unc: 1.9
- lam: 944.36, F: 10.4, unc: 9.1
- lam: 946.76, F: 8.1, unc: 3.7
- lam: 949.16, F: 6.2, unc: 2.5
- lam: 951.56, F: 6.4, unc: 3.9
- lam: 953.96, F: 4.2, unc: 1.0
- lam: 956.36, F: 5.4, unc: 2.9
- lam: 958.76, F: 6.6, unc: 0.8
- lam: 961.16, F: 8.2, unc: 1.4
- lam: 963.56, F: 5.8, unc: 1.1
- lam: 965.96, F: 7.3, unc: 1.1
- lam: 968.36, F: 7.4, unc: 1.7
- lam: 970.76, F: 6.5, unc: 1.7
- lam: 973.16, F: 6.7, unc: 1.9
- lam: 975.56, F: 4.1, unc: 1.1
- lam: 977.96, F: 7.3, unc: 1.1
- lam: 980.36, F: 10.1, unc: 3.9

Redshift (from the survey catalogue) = 0.00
